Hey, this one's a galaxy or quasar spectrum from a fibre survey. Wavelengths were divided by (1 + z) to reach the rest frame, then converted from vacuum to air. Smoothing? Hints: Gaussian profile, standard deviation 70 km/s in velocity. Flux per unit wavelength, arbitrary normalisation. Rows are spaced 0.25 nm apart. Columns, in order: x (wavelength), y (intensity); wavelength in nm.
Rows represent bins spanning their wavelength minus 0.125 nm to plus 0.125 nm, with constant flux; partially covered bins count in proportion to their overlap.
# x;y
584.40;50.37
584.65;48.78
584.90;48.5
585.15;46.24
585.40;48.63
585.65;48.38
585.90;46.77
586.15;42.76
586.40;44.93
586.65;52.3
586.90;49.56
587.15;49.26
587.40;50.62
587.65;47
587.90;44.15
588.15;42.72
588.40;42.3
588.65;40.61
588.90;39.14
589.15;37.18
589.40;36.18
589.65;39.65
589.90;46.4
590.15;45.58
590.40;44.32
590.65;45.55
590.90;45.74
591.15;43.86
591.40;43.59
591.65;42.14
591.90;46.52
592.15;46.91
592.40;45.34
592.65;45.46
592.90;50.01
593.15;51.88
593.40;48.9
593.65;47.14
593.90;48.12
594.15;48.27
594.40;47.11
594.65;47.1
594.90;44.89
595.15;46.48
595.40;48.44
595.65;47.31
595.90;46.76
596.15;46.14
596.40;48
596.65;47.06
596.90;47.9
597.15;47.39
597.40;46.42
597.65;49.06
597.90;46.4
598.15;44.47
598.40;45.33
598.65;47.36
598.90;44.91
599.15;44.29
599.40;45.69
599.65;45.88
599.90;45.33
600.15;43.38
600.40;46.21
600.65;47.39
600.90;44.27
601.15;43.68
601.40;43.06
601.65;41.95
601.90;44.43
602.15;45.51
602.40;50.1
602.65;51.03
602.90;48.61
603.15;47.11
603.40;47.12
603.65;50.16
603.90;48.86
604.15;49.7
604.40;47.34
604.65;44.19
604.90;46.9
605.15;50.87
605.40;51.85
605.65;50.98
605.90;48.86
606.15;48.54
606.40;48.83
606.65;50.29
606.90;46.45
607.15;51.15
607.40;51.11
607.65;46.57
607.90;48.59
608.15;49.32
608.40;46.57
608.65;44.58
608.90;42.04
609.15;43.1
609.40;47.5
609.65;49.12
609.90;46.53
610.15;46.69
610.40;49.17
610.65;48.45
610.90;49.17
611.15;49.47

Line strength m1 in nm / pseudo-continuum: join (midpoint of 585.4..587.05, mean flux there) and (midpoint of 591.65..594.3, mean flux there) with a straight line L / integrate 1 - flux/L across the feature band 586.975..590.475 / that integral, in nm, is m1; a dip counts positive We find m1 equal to 0.31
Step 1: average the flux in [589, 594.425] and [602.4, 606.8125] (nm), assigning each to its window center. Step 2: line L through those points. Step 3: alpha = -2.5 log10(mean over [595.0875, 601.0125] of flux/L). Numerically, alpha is 0.02 mag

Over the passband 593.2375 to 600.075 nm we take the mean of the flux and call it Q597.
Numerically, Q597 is 46.7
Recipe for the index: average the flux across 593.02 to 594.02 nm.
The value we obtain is 49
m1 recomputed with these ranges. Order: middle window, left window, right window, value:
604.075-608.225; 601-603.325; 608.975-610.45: -0.217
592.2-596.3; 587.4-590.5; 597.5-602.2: -0.345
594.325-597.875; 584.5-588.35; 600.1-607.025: 0.020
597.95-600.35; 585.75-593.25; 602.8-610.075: 0.074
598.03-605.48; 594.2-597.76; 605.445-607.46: 0.302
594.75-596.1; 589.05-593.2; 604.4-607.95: -0.031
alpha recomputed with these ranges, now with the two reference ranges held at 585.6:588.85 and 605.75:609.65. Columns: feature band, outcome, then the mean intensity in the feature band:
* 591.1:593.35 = 0.002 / 46.4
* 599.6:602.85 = 0.036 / 45.6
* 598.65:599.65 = 0.038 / 45.4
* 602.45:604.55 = -0.032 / 48.7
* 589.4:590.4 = 0.080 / 43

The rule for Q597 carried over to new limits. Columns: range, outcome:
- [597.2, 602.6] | 45.6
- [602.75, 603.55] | 47.8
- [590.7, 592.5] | 44.9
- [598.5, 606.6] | 47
